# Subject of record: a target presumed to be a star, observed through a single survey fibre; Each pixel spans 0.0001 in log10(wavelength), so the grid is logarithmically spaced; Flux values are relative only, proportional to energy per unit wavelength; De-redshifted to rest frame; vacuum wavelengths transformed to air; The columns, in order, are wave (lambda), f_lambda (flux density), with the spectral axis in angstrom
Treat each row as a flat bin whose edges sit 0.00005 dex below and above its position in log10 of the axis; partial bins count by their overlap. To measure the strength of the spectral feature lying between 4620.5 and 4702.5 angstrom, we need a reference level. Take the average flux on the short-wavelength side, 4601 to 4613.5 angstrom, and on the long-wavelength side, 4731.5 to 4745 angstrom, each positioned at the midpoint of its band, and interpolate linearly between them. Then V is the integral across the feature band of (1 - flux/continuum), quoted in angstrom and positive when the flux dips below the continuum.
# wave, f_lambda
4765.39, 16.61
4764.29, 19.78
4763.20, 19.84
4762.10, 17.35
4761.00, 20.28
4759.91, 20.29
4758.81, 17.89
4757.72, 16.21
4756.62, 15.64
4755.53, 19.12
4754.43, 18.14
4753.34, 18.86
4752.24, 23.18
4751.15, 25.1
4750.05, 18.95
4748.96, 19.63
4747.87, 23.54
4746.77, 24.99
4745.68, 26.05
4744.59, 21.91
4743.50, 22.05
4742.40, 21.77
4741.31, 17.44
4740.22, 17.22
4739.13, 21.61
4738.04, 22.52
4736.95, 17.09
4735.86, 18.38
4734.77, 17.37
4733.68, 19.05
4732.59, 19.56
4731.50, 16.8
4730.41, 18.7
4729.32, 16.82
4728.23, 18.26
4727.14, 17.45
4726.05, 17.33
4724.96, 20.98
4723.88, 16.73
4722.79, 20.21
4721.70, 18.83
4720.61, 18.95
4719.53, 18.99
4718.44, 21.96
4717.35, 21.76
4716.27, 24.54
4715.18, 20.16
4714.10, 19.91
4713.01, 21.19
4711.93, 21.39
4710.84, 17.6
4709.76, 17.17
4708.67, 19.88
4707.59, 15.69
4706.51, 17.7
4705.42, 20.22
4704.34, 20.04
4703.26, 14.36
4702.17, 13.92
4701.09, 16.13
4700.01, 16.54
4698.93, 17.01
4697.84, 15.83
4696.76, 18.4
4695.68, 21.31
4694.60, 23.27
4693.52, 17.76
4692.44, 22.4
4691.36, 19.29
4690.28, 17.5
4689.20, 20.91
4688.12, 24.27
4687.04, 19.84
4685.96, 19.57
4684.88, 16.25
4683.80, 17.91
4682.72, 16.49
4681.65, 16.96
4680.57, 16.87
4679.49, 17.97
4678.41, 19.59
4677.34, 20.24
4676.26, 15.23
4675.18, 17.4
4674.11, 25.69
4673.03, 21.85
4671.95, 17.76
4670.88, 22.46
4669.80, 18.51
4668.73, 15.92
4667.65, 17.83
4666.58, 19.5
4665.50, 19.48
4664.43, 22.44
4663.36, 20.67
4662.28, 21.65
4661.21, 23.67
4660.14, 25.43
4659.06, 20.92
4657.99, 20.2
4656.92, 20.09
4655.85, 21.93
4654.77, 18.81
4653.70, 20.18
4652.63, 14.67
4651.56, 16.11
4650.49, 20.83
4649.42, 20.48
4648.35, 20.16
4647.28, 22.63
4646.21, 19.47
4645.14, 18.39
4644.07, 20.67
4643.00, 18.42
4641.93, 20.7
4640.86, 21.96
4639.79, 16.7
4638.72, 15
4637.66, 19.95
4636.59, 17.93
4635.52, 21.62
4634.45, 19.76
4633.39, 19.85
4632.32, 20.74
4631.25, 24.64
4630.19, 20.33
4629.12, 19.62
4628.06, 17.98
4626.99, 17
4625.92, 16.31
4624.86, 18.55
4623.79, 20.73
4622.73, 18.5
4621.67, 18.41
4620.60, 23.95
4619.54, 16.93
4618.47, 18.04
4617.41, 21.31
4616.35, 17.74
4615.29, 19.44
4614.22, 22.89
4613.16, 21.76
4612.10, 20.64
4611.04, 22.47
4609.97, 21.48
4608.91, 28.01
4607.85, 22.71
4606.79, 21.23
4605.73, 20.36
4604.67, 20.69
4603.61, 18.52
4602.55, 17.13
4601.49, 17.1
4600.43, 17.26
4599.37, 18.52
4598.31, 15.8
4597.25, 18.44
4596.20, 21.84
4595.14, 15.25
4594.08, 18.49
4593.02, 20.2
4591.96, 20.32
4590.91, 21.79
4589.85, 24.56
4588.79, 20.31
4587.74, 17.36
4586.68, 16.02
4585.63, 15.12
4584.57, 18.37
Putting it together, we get 3.95 angstrom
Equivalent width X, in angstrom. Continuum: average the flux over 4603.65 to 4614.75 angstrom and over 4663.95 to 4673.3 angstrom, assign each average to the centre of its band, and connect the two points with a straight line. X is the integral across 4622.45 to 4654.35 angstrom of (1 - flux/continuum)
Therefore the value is 2.21 angstrom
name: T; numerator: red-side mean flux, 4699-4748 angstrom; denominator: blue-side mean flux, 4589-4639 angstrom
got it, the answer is 1.0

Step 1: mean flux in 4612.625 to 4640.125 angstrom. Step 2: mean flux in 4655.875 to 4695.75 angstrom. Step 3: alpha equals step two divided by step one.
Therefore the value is 1.0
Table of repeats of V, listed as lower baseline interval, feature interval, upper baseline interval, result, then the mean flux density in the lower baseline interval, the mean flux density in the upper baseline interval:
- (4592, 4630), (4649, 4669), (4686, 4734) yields -0.8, 19.6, 19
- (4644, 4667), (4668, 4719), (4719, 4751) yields 2.6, 20.4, 19.7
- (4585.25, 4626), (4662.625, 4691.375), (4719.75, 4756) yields 0.8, 19.7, 19.8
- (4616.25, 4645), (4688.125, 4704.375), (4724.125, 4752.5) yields 1.1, 19.4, 20.1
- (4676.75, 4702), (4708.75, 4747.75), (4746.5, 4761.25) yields -0.6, 18.7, 20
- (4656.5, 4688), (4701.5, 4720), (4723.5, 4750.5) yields 0.5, 19.7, 19.7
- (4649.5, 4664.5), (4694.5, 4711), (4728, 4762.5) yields 2.0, 20.5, 19.8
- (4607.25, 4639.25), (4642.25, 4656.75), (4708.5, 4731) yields 0.3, 20.1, 19.4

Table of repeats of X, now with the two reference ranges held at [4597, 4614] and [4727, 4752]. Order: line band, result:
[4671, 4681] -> 0.4 angstrom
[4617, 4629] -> 0.8 angstrom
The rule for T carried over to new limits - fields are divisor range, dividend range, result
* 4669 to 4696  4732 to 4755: 1.06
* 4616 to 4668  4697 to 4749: 0.97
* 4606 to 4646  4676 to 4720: 0.94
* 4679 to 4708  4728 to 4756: 1.10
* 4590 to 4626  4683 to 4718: 0.96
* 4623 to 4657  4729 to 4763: 1.02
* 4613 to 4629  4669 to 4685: 0.97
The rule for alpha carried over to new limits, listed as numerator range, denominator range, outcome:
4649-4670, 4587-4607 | 1.04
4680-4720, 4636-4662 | 0.96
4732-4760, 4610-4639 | 1.02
